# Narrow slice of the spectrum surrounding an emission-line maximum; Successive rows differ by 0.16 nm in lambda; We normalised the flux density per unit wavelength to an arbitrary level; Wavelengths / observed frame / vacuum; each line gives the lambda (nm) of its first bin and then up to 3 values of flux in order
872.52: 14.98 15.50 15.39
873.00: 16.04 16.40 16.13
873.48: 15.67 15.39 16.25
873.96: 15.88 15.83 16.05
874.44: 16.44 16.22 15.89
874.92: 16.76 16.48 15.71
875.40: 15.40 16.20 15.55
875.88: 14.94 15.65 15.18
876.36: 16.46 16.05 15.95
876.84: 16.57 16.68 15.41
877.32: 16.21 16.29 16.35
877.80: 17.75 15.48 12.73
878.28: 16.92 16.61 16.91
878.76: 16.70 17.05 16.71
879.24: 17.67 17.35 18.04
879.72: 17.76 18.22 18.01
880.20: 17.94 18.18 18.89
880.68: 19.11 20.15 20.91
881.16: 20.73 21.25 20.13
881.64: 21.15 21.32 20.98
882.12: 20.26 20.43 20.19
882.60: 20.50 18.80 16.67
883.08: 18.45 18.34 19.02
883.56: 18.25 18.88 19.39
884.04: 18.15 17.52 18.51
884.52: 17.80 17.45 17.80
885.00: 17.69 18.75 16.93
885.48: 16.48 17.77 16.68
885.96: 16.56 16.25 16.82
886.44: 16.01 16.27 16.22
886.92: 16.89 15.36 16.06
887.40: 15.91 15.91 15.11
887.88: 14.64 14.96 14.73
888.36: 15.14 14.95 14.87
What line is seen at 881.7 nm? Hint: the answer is C III] 1909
